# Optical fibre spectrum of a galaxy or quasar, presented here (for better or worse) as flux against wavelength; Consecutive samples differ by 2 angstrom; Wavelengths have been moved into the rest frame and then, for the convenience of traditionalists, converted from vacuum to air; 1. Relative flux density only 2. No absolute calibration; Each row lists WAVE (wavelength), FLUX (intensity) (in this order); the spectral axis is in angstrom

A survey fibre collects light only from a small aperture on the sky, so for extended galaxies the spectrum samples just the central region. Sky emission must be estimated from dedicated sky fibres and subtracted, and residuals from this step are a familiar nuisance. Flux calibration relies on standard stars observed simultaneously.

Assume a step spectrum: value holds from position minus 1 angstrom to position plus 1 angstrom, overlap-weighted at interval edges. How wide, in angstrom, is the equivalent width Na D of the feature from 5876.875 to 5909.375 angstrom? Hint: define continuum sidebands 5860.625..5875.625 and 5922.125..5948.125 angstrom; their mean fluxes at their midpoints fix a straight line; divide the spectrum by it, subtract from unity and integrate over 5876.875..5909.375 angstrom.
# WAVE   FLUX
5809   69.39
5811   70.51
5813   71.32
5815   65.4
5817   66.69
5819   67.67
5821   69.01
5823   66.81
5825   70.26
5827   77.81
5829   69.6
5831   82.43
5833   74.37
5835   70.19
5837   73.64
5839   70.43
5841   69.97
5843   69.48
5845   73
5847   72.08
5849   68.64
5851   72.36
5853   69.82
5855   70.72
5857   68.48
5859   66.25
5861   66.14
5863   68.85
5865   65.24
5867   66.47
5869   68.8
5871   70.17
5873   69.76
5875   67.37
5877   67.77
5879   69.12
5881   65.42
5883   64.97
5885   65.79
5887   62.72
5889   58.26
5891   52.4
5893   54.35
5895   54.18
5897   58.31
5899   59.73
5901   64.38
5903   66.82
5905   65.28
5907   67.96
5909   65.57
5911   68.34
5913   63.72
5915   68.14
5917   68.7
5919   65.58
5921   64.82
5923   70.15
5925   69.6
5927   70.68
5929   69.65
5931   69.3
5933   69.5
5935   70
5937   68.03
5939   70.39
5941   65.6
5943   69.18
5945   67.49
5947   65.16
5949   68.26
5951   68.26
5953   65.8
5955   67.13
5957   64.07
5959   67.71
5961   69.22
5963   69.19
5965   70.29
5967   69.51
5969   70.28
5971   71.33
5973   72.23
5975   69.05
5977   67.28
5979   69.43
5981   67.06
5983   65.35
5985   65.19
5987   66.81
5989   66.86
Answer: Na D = 2.8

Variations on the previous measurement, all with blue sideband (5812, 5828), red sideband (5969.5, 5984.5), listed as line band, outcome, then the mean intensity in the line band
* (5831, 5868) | -0.5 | 70.1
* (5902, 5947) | 0.7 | 67.9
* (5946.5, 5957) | 0.3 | 66.7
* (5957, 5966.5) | 0.0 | 68.6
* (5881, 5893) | 1.5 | 60.7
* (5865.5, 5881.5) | 0.2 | 68.1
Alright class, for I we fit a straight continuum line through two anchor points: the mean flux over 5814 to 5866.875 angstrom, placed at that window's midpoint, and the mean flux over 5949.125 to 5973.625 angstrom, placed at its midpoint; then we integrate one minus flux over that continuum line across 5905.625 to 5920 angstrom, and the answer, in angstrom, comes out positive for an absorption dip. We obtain 0.5 angstrom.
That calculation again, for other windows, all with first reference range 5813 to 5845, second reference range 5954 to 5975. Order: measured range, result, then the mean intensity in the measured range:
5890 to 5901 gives 2.1 angstrom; 56.6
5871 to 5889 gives 1.0 angstrom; 66.3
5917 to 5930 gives 0.2 angstrom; 68.4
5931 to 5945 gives 0.1 angstrom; 68.7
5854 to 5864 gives 0.4 angstrom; 68.1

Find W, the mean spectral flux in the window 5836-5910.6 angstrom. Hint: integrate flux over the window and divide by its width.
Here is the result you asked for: 66.3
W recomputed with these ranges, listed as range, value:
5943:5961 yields 67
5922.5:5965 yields 68.3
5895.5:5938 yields 66.7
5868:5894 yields 64.4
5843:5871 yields 69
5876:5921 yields 63.6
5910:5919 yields 67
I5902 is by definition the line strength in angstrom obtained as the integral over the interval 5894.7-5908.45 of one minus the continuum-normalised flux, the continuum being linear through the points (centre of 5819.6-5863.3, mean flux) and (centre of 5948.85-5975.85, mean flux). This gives 1.4 angstrom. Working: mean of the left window 70.9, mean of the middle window 62.9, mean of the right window 68.8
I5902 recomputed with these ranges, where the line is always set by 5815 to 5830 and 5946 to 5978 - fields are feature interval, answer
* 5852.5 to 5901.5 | 3.2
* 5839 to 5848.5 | -0.2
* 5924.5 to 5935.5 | -0.2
